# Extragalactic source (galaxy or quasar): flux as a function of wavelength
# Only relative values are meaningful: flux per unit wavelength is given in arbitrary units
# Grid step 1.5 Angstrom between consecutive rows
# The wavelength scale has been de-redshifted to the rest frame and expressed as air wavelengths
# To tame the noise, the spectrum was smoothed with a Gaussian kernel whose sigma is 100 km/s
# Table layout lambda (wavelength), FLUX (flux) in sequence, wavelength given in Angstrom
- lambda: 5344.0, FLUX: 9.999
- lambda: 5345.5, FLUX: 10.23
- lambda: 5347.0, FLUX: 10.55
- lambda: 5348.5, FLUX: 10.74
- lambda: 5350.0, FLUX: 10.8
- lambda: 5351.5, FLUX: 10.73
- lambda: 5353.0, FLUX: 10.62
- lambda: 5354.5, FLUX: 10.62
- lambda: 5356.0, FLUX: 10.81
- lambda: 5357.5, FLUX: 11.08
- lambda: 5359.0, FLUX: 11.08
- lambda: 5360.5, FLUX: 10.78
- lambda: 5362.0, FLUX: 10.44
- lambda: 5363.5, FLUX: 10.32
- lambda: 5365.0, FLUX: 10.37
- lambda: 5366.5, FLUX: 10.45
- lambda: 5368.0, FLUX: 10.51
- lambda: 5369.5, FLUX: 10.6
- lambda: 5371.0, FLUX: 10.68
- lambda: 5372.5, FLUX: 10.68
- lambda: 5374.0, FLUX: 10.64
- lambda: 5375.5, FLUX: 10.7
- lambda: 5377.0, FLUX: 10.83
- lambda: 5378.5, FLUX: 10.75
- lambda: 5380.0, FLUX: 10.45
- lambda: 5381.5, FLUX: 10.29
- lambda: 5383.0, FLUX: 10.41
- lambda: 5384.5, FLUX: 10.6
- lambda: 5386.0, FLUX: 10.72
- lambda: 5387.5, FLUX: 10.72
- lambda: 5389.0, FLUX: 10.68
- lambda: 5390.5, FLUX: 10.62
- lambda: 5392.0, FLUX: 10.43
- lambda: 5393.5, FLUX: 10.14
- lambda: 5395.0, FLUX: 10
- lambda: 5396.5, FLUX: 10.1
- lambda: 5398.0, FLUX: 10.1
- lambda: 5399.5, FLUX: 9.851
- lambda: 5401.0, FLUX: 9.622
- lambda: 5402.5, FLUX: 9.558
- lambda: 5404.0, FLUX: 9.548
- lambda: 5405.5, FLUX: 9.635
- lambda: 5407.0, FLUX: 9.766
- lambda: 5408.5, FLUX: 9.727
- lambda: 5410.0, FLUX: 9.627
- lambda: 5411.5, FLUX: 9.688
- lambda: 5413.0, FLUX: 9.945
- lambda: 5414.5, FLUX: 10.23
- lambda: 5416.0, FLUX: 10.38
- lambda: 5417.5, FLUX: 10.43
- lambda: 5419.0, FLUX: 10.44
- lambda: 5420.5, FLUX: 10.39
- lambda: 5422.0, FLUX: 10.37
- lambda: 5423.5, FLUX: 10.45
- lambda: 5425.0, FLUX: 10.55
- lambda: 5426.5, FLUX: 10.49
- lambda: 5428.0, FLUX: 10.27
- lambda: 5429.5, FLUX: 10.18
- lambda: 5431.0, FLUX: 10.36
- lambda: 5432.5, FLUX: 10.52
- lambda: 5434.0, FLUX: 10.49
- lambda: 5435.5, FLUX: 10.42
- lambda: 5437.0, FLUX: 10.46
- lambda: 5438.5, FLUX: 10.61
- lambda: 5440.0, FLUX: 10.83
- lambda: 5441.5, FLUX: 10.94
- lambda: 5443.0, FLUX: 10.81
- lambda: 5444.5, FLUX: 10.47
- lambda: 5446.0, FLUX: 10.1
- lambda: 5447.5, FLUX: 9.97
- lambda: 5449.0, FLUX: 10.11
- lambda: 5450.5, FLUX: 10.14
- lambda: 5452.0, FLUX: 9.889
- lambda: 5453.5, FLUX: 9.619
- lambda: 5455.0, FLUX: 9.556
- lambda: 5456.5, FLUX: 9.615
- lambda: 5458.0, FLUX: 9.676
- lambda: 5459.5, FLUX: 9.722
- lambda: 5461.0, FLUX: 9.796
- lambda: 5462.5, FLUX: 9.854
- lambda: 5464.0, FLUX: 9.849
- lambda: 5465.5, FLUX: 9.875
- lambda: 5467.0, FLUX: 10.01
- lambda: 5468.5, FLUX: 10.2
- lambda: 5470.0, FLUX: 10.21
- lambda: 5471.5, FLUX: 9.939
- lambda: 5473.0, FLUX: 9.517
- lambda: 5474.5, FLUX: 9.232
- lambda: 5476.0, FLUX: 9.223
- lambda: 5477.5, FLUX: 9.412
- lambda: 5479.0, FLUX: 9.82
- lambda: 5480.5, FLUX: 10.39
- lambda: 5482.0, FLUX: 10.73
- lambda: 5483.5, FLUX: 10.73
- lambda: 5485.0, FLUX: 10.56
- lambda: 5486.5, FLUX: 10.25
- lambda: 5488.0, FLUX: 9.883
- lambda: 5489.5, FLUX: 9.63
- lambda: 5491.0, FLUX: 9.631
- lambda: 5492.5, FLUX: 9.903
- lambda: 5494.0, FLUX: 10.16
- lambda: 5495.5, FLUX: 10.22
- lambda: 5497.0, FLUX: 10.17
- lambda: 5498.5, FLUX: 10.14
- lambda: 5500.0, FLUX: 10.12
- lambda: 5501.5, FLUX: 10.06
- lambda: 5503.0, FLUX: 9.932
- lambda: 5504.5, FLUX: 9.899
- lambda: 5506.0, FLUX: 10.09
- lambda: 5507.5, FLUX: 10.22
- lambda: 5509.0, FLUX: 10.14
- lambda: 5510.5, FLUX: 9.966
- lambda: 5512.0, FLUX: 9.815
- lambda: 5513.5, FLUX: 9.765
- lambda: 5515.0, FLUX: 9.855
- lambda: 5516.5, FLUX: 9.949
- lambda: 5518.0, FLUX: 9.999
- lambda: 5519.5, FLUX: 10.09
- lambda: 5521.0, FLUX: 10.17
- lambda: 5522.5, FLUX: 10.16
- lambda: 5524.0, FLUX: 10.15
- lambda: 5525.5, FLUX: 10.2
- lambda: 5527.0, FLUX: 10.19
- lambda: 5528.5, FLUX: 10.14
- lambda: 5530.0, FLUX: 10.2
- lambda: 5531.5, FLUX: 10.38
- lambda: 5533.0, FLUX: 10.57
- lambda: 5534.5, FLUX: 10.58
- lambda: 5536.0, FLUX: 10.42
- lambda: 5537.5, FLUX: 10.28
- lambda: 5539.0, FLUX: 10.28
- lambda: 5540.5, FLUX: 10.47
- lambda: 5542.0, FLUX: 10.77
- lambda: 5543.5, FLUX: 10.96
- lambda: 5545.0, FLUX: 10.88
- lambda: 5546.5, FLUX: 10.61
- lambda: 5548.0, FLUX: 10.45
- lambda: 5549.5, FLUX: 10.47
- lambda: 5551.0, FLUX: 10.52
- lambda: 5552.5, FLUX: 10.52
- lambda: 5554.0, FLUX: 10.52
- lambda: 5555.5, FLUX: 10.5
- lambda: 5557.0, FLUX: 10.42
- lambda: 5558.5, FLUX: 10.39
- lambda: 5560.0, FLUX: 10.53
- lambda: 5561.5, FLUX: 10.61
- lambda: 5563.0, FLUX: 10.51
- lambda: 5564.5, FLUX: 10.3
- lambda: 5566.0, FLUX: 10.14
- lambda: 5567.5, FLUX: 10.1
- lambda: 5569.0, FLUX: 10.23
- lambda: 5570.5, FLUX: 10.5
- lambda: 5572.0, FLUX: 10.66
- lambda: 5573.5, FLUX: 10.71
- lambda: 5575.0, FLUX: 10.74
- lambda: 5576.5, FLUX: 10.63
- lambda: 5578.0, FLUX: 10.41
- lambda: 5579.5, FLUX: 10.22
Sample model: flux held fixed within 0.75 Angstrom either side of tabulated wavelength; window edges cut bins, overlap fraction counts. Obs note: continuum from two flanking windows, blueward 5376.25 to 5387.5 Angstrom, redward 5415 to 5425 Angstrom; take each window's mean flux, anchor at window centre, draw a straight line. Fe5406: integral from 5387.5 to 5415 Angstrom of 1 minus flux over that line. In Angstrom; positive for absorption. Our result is 1.4 Angstrom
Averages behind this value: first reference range 10.6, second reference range 10.4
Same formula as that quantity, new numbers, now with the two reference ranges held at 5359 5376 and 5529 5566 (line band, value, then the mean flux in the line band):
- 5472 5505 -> 1.7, 9.98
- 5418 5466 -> 1.5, 10.2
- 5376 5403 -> 0.6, 10.3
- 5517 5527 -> 0.4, 10.1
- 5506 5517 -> 0.6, 9.97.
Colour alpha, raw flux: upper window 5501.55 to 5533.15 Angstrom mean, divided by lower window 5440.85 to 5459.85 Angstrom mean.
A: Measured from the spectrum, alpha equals 1.00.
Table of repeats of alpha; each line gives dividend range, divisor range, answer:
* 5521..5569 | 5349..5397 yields 0.98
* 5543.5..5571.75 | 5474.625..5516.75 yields 1.05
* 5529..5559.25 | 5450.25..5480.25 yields 1.08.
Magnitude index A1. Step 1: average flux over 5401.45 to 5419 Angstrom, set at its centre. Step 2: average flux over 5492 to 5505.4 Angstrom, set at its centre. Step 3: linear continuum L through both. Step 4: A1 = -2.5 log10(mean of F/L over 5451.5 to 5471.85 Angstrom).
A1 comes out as 0.02 mag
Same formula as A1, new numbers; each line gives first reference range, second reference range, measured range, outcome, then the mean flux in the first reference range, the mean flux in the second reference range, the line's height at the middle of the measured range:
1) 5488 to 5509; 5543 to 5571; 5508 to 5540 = 0.01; 10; 10.5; 10.2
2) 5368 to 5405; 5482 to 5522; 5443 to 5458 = 0.02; 10.4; 10.1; 10.2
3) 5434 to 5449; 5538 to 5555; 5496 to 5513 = 0.05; 10.5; 10.6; 10.5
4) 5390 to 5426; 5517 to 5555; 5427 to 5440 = -0.03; 10.1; 10.4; 10.1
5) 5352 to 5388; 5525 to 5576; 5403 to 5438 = 0.04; 10.6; 10.5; 10.6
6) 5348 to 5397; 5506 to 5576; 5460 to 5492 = 0.05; 10.6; 10.3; 10.4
